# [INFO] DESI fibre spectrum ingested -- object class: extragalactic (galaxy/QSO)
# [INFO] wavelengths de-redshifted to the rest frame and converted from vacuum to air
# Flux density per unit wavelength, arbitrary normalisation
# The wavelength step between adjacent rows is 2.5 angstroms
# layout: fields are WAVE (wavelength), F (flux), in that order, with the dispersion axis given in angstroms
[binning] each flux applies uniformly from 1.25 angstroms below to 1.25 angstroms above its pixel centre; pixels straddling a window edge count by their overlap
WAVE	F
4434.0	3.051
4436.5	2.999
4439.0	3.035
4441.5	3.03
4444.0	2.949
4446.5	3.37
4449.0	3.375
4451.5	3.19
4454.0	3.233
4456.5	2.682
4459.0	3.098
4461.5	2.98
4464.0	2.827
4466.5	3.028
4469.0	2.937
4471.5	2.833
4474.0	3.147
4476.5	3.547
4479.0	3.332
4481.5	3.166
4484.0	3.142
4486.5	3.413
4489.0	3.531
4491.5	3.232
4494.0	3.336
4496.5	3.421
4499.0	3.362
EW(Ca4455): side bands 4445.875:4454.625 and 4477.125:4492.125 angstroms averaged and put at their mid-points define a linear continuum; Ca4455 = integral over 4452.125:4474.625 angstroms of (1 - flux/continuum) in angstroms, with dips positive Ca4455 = 2.2 angstroms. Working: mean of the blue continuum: 3.29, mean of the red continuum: 3.32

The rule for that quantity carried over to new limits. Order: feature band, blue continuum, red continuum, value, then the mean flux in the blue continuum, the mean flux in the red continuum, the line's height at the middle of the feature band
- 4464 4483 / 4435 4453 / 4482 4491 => 0.89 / 3.14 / 3.33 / 3.27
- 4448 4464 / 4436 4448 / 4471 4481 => 0.41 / 3.09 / 3.24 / 3.15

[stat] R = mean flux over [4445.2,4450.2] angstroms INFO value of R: 3.37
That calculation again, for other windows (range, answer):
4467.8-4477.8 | 3.12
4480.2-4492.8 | 3.3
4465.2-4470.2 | 2.98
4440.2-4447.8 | 3.12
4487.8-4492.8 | 3.38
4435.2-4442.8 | 3.02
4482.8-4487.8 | 3.28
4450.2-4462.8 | 3.04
